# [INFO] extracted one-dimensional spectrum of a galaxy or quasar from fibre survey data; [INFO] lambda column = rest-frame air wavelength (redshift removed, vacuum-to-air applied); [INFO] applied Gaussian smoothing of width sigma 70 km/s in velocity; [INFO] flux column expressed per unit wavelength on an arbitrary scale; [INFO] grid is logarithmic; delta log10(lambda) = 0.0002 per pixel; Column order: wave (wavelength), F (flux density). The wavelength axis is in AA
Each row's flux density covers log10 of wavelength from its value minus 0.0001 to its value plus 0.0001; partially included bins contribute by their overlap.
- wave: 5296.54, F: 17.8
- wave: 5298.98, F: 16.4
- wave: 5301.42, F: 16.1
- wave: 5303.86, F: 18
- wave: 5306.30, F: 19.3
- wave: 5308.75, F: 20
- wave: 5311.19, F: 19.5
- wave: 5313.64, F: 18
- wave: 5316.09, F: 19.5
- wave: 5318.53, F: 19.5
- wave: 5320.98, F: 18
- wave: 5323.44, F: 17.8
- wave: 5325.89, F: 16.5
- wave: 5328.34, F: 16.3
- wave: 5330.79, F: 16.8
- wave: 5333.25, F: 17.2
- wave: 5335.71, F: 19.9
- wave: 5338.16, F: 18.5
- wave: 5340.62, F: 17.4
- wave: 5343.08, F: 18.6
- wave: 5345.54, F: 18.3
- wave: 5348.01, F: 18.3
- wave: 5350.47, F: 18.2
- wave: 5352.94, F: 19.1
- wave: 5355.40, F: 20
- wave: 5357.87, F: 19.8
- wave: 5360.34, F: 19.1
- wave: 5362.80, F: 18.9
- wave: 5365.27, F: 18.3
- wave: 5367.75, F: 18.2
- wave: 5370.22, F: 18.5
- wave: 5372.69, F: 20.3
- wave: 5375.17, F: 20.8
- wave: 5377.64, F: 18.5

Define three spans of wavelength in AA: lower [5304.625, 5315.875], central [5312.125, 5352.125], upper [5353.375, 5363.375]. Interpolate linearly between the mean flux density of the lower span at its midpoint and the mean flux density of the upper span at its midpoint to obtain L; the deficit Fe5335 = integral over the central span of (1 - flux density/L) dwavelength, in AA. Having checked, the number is 2.6 AA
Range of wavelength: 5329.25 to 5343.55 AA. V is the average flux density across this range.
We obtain 18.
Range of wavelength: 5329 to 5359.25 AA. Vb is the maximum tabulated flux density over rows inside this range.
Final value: 20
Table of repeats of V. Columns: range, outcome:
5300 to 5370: 18.4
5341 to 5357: 18.7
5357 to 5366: 19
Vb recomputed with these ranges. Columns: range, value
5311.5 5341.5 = 19.9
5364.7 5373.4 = 20.3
